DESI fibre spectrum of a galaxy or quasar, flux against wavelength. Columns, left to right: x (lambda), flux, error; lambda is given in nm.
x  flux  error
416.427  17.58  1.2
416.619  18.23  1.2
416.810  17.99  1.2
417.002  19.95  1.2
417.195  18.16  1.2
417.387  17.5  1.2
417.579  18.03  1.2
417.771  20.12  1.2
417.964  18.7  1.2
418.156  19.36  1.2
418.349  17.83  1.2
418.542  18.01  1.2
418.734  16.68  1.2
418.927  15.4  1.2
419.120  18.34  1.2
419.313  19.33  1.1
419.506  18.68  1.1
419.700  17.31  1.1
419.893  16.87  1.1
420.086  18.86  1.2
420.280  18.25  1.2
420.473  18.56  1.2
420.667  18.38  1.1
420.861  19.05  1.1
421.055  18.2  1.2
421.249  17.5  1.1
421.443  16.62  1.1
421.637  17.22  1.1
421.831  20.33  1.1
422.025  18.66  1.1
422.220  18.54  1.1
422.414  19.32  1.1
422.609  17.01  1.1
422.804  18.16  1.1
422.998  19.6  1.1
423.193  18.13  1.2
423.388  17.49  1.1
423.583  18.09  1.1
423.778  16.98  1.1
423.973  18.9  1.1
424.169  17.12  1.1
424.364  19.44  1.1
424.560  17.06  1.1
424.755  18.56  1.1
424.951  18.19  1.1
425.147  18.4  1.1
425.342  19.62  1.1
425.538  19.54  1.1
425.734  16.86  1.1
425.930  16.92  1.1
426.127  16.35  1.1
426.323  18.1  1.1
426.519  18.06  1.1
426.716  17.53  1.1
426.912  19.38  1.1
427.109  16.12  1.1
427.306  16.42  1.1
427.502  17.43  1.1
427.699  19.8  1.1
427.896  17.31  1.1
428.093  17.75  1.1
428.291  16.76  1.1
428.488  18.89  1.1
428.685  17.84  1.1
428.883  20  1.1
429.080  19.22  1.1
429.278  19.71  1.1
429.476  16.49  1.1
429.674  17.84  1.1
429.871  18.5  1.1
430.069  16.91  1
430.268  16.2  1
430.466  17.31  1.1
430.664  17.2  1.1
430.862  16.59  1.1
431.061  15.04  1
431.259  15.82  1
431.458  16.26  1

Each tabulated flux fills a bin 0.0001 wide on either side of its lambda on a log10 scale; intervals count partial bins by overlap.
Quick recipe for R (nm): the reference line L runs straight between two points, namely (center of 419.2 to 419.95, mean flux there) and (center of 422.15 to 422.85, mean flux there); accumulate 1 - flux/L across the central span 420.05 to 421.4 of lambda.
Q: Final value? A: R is -0.01 nm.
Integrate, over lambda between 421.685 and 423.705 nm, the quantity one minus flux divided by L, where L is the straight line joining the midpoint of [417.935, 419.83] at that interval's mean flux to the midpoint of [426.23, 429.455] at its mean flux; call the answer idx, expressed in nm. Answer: -0.05 nm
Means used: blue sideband 17.9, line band 18.5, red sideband 18.1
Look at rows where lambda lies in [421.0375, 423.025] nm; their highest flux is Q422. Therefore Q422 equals 20.33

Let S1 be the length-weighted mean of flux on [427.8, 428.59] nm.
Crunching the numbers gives 17.7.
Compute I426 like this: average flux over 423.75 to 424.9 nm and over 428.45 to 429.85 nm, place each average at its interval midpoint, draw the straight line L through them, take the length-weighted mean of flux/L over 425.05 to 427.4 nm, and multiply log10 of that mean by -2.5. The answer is 0.03 mag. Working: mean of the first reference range 18.1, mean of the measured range 17.8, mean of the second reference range 18.6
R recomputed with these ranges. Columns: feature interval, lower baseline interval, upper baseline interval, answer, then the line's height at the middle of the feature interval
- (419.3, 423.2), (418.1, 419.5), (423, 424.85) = -0.074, 18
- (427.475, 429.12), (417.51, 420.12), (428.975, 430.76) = -0.053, 17.8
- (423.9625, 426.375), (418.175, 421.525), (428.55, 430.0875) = 0.018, 18.2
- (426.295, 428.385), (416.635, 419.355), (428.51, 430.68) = 0.041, 18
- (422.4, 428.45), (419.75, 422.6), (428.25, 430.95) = 0.038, 18.1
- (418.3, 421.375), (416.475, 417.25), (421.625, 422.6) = 0.121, 18.7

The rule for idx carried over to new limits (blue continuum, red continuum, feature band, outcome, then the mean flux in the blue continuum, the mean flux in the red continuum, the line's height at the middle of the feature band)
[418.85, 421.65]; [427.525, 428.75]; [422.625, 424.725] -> -0.011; 17.9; 18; 18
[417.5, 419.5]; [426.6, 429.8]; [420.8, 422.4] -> -0.013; 18.2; 18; 18.2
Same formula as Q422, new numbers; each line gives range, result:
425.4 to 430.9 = 20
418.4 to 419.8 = 19.33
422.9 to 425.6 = 19.62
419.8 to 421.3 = 19.05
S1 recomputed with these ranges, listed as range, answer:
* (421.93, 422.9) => 18.3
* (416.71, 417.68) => 18.3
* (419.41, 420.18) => 17.9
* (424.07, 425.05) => 18.1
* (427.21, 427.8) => 17.9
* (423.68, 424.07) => 18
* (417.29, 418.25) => 18.8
